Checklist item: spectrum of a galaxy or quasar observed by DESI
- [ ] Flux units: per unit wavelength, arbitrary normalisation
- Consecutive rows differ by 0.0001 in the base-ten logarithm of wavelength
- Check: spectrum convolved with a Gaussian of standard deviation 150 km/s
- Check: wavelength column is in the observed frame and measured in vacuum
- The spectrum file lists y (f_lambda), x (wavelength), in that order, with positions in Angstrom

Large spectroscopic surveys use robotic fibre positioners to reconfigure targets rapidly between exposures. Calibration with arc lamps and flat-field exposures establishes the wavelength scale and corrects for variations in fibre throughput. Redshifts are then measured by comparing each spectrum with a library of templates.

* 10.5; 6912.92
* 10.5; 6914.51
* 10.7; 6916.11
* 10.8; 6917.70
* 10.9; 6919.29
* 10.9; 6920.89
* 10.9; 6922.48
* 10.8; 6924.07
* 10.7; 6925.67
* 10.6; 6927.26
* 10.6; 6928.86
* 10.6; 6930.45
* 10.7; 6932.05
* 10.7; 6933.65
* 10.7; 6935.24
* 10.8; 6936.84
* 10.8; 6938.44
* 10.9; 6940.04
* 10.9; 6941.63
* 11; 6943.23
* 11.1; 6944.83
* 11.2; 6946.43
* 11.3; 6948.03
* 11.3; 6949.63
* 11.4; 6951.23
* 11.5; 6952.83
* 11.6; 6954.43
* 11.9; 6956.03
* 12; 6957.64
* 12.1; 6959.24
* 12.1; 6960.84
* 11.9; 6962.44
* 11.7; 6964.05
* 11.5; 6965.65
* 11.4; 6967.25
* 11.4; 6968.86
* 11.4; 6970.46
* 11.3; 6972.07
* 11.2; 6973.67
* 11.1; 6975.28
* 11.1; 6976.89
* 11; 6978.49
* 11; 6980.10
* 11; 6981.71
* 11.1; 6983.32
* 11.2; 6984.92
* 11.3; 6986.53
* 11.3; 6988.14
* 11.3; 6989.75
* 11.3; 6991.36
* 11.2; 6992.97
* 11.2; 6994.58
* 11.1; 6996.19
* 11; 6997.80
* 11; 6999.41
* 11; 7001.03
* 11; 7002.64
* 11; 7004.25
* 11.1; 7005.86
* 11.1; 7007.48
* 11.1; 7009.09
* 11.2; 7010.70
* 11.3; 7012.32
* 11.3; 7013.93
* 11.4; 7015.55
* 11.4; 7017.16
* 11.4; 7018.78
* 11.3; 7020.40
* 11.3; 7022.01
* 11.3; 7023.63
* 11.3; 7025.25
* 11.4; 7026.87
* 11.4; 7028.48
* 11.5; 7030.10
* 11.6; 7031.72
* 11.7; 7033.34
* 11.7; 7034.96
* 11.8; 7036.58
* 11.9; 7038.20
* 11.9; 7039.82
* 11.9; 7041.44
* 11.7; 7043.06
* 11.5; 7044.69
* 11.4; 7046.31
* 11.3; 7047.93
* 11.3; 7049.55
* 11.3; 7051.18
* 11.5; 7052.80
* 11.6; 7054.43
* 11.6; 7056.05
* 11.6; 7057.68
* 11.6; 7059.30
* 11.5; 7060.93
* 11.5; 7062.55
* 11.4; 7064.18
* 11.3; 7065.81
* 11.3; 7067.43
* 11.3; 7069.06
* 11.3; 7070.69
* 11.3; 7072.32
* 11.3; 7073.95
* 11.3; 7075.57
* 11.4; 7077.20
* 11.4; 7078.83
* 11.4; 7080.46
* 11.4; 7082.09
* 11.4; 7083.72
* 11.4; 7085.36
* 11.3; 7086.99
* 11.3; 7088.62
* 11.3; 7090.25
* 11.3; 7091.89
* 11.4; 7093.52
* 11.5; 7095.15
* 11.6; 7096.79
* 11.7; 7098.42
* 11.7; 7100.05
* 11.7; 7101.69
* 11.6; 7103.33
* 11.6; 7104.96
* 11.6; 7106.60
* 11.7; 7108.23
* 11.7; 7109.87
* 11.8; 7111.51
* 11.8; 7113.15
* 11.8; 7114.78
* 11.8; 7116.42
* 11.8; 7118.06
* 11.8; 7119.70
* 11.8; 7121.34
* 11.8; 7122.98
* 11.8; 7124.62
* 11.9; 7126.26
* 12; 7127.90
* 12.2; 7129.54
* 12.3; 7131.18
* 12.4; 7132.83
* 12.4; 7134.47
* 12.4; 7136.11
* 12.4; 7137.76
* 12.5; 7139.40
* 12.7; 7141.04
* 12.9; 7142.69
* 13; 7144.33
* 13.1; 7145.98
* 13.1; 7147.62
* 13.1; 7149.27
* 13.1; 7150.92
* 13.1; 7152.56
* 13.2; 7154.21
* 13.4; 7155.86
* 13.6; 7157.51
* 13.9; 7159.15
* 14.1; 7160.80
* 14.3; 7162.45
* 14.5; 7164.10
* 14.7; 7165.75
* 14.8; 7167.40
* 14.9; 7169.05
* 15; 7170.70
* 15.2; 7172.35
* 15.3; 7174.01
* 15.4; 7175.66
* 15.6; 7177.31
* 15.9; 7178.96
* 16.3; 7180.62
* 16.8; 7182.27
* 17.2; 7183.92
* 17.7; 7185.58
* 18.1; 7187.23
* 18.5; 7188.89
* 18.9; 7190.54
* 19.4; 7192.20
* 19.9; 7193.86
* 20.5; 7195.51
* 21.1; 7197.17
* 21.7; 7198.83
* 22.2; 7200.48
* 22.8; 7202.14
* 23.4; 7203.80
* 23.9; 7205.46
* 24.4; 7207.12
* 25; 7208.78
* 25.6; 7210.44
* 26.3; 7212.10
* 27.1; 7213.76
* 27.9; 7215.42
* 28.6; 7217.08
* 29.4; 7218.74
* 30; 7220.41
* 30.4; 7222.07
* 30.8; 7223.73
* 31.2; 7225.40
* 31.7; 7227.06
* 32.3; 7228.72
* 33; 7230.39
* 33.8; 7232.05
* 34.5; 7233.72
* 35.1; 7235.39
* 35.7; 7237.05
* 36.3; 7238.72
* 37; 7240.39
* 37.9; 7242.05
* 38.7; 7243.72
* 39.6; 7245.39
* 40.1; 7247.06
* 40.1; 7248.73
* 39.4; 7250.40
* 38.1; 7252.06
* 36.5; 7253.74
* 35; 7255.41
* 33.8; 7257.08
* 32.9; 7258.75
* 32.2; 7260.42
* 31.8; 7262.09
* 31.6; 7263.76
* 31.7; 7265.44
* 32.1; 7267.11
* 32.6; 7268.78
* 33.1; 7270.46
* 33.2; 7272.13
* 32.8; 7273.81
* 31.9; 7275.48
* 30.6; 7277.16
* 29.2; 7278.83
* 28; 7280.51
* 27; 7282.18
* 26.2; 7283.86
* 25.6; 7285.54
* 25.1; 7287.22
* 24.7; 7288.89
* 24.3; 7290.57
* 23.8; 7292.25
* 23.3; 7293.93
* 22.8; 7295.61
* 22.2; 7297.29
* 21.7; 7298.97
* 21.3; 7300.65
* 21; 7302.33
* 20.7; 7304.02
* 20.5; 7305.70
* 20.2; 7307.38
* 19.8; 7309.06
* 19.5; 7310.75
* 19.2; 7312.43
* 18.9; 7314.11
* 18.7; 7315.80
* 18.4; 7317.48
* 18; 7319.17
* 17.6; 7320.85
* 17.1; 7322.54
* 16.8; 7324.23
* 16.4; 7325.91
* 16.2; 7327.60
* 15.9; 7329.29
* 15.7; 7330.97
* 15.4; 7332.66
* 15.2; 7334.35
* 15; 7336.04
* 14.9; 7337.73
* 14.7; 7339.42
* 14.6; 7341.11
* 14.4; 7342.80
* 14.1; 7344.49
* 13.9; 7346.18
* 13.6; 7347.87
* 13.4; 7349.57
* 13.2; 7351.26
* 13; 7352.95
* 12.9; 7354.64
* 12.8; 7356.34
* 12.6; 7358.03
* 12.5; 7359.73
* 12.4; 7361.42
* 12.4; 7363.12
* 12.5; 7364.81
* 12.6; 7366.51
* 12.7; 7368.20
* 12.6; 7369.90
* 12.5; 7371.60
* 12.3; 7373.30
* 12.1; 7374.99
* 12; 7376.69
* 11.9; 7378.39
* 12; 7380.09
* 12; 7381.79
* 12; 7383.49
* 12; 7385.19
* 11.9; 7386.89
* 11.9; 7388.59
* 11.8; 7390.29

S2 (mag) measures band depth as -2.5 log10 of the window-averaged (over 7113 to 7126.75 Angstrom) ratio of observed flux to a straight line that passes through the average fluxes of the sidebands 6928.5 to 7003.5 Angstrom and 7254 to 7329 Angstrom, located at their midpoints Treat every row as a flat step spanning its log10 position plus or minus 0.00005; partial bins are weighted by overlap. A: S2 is 0.441 mag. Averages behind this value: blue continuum 11.2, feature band 11.8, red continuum 25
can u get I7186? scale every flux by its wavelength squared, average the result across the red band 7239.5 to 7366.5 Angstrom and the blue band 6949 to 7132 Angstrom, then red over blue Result 2.17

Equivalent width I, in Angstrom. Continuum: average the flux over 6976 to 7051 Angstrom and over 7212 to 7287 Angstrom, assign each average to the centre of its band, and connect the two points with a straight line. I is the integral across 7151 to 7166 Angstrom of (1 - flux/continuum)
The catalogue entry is 6.5 Angstrom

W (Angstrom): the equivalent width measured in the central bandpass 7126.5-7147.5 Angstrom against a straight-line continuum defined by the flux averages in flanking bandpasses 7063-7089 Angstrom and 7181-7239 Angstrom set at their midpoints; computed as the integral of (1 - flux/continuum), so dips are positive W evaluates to 6.3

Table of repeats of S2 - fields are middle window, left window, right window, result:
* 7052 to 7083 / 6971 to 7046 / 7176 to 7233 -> 0.30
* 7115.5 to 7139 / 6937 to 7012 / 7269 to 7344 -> 0.30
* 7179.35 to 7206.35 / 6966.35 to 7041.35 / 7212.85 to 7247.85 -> 0.44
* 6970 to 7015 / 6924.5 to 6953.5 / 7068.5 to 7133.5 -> 0.00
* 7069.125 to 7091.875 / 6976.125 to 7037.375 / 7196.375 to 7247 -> 0.48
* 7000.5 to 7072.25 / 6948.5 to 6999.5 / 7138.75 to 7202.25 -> 0.12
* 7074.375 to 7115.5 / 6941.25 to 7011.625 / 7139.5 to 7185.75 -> 0.15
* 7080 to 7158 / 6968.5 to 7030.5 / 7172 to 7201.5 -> 0.28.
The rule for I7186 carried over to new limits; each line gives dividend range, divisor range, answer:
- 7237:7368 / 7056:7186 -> 1.93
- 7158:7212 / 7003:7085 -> 1.68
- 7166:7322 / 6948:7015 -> 2.48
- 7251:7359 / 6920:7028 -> 2.18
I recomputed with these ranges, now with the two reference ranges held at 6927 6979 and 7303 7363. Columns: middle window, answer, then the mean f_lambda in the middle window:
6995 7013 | 1.2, 11.1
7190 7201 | -4.9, 20.5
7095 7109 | 1.5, 11.6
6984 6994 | 0.4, 11.3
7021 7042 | 1.1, 11.6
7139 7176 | -0.3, 13.9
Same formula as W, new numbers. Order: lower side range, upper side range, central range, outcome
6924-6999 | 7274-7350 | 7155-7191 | 2.11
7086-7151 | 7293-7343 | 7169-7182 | -1.65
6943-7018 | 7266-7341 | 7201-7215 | -4.35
